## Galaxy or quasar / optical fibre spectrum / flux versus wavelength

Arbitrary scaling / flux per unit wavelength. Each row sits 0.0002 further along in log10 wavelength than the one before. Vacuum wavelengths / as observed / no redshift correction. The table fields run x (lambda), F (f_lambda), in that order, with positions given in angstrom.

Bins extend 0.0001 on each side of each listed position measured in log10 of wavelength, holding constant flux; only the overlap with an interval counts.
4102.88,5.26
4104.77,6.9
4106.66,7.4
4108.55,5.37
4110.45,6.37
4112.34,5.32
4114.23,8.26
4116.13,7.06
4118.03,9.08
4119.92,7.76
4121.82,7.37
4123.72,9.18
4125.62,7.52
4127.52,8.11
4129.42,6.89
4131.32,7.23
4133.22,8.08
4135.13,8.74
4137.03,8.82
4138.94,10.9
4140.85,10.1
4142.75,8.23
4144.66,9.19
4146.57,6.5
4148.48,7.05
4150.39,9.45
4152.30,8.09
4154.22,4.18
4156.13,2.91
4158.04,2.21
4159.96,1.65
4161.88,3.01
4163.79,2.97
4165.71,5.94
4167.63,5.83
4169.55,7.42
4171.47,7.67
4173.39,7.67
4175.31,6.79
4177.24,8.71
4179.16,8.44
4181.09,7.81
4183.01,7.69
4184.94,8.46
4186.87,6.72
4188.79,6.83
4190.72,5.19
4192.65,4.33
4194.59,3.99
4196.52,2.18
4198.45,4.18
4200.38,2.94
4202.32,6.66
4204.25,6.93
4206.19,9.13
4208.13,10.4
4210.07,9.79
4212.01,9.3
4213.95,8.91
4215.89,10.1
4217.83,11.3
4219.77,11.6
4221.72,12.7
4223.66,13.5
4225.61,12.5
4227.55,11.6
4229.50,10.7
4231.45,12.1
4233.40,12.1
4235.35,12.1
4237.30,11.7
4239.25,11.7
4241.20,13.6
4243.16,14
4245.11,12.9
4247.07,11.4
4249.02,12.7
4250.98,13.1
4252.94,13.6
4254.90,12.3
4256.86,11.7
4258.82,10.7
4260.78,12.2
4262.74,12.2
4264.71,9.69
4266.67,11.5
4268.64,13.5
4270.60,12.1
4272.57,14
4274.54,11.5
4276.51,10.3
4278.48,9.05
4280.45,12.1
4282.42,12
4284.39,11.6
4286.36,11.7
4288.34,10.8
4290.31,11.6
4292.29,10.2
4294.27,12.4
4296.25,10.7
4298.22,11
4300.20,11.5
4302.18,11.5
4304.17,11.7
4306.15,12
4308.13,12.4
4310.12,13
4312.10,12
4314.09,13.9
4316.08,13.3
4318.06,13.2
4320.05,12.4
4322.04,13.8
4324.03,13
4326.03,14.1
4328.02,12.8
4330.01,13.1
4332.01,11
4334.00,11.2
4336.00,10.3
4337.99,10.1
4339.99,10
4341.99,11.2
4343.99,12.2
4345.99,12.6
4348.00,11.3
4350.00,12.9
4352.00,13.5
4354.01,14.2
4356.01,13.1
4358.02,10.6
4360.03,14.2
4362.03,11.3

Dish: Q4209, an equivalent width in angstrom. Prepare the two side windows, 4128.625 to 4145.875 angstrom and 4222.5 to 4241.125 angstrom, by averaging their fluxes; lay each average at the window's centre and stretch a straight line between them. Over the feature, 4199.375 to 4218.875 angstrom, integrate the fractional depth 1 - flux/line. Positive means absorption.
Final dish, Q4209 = 4.8 angstrom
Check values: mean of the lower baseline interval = 8.67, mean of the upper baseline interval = 12.1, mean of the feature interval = 8.55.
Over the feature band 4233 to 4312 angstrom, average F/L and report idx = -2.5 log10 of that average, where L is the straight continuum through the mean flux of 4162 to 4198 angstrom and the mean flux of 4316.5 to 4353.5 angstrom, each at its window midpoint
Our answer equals -0.22 mag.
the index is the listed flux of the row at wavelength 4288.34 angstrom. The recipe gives 10.8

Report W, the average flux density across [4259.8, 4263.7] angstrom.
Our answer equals 12.2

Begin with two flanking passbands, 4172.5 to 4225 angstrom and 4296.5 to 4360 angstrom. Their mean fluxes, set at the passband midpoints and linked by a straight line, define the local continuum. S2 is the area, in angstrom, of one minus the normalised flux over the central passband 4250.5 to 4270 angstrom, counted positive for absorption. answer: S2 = -4.1 angstrom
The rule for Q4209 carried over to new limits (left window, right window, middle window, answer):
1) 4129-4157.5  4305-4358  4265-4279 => -1.0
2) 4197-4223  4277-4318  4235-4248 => -3.6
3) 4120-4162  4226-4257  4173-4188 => 2.3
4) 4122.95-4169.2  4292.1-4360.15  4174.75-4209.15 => 6.8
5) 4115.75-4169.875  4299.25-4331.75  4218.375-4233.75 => -3.8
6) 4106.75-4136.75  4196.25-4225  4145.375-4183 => 9.6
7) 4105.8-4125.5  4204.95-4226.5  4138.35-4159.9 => 3.9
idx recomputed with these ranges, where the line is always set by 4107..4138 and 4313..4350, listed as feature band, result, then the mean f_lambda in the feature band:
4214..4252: -0.204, 12.1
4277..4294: 0.003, 11.2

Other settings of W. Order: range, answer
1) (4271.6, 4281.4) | 11.4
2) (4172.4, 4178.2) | 7.72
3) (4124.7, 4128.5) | 7.81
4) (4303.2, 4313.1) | 12.2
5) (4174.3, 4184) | 7.89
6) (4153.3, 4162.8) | 2.79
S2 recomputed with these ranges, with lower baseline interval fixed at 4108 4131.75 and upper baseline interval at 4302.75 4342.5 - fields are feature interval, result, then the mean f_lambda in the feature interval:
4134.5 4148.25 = -1.6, 8.83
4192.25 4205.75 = 6.8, 4.65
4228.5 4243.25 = -2.9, 12.1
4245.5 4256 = -2.1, 12.6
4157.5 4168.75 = 6.3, 3.71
